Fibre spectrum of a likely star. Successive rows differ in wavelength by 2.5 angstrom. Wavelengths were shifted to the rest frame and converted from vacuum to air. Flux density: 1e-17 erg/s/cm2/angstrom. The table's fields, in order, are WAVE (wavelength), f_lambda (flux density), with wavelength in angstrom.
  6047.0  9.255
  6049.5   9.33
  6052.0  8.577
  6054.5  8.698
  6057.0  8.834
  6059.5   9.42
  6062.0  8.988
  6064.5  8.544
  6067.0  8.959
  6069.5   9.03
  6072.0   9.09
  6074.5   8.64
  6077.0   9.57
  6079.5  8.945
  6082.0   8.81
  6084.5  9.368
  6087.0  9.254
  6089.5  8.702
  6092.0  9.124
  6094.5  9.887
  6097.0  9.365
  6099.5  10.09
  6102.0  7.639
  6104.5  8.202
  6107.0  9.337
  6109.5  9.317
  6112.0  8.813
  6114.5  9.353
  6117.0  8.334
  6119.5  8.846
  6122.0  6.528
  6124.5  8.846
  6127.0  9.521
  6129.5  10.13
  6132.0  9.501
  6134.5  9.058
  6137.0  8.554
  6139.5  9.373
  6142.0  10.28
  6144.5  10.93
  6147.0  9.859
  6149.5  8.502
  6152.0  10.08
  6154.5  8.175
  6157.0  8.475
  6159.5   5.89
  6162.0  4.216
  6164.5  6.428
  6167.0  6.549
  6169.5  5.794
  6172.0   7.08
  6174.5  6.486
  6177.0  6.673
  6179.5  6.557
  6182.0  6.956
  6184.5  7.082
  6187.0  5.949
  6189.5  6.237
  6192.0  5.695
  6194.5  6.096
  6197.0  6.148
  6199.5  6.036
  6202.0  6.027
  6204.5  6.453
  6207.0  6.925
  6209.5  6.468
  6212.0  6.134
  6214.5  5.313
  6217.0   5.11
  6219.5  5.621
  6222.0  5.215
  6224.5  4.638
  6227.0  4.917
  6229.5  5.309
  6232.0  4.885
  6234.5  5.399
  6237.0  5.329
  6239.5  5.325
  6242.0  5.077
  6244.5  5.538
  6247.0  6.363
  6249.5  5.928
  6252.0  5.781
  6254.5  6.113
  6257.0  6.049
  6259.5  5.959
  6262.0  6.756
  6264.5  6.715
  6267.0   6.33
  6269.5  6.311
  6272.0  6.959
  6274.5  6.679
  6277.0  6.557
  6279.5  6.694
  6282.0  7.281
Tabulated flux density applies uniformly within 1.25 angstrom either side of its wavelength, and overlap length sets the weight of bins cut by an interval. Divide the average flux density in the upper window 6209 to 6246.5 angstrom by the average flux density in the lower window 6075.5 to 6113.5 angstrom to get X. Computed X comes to 0.6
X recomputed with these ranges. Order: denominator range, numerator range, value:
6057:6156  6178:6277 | 0.66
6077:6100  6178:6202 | 0.68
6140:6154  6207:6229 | 0.56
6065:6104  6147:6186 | 0.78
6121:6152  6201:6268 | 0.62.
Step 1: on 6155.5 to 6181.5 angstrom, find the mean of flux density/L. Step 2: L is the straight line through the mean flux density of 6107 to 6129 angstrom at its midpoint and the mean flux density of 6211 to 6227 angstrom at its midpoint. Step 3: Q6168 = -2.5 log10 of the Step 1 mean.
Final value 0.09 mag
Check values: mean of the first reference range 8.78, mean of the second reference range 5.29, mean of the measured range 6.45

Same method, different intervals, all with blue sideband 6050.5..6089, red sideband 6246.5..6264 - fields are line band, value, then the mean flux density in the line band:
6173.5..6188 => 0.10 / 6.63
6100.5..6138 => -0.08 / 8.81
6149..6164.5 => 0.04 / 7.42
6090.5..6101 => -0.12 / 9.55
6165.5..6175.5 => 0.15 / 6.48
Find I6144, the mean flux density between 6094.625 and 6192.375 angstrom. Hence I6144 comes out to 8.11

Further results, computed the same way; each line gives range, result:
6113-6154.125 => 9.21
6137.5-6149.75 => 9.82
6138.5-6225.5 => 6.84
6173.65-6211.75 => 6.38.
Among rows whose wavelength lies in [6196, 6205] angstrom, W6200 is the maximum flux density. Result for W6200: 6.453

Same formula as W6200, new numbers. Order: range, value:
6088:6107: 10.09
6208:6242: 6.468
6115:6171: 10.93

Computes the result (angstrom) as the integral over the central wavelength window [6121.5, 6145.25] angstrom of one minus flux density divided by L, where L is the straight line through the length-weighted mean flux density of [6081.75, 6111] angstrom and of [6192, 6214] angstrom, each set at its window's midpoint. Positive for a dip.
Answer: -3.6 angstrom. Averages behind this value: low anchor 9.1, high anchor 6.22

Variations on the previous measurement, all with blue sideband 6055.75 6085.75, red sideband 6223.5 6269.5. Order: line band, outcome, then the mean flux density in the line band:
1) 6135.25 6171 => -2.80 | 8.09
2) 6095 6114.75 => -1.55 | 9.03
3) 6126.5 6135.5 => -1.92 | 9.57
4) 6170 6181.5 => 0.63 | 6.66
